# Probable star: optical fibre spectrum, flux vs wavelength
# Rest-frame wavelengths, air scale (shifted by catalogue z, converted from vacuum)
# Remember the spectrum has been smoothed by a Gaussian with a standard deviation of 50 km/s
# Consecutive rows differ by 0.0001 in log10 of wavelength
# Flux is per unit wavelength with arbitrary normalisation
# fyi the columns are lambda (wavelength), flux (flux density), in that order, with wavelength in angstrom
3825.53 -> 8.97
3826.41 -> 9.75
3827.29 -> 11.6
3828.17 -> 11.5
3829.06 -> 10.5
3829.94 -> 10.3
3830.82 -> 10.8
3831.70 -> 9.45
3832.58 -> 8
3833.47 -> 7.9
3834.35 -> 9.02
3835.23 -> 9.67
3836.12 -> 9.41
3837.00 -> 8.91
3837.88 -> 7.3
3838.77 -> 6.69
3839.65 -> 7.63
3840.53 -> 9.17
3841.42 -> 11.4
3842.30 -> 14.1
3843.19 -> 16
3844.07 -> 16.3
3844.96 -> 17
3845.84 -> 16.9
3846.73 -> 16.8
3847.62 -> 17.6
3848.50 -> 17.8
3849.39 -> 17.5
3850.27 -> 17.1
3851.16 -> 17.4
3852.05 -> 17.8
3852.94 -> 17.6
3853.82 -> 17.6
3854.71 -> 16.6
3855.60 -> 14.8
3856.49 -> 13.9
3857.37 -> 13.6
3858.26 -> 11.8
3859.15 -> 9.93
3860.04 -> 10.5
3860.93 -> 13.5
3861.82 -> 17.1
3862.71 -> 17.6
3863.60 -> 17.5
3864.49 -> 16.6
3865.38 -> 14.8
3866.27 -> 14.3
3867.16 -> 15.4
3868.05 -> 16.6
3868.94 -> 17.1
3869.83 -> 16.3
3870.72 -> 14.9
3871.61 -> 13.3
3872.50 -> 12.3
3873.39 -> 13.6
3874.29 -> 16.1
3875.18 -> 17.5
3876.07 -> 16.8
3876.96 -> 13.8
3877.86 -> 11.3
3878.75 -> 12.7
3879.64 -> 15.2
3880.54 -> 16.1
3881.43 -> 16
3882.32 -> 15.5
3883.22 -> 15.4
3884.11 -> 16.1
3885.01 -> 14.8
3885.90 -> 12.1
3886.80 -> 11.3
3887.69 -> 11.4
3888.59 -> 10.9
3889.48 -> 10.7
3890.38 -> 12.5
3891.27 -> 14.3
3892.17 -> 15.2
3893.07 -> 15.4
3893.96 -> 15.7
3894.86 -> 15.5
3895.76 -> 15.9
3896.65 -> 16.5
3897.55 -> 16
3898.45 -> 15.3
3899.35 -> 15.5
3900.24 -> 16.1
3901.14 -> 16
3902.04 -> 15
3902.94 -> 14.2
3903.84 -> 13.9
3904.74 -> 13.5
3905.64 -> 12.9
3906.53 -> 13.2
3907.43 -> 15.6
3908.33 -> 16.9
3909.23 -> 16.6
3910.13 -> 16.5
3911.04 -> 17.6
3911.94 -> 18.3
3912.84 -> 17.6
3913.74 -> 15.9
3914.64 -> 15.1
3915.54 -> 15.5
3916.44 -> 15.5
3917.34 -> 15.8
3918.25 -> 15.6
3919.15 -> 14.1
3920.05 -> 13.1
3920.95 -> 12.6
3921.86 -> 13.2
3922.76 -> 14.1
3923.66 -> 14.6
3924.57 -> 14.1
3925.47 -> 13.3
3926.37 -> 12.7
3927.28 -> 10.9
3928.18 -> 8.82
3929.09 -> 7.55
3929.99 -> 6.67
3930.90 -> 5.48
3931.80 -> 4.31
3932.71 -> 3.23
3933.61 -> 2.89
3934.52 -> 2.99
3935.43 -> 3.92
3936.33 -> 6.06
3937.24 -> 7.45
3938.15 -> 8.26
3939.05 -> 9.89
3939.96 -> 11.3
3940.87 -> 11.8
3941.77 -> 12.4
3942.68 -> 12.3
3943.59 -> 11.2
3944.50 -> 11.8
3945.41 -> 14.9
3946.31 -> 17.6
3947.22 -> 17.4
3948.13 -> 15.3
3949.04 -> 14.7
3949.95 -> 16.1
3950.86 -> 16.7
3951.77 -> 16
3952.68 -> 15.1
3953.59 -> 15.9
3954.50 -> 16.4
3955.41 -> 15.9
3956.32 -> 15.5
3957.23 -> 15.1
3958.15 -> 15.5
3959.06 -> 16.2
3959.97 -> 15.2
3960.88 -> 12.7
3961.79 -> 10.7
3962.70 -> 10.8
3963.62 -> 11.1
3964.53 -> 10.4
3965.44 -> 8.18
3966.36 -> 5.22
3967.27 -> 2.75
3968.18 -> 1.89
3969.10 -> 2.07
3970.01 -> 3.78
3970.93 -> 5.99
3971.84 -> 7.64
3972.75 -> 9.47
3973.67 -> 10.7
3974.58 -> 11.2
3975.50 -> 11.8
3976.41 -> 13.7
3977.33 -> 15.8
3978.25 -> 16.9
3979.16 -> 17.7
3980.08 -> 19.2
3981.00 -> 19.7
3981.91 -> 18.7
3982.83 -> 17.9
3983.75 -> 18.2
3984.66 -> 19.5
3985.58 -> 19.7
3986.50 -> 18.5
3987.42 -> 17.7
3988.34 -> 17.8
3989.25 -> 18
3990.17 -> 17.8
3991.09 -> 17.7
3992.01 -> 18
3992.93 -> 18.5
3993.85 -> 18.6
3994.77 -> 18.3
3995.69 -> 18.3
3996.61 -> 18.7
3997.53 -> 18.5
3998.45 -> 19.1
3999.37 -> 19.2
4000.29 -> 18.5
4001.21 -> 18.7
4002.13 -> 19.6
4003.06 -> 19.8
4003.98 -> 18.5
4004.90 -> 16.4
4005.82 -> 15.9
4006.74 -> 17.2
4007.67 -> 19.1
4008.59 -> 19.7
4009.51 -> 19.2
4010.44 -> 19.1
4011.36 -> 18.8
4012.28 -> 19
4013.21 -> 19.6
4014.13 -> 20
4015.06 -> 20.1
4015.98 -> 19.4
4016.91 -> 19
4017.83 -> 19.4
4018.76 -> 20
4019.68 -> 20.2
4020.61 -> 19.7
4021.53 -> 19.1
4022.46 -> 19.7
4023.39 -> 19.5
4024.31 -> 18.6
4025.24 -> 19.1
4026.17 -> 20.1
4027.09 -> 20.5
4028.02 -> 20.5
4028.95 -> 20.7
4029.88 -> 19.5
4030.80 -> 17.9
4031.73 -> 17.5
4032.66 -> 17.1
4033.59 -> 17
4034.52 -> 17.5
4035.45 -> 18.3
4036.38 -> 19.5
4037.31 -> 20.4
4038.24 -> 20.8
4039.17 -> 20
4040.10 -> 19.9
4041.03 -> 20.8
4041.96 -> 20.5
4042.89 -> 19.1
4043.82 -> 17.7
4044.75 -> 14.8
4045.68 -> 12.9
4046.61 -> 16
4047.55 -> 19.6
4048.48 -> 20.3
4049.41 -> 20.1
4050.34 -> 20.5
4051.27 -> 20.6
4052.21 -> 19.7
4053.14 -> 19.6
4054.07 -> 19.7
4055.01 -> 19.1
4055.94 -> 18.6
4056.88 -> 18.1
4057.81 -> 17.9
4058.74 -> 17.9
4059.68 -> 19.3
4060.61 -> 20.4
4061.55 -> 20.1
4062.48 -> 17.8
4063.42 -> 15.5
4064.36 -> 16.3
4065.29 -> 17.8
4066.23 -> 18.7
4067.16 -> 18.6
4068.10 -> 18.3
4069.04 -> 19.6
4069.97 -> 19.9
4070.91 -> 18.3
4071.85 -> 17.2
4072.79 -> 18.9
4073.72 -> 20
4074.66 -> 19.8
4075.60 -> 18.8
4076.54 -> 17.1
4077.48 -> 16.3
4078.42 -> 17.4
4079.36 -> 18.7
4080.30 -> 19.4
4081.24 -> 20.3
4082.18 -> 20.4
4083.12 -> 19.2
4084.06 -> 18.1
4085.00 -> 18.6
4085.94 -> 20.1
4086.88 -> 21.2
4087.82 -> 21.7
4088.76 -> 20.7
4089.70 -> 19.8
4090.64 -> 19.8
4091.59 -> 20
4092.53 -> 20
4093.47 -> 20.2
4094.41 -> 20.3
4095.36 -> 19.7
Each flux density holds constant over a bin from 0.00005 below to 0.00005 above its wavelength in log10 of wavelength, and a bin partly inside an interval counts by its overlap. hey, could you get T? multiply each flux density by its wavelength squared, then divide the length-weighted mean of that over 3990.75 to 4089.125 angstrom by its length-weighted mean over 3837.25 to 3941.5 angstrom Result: 1.50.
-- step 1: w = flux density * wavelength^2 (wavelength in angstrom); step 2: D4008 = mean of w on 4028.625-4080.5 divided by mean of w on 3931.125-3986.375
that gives 1.62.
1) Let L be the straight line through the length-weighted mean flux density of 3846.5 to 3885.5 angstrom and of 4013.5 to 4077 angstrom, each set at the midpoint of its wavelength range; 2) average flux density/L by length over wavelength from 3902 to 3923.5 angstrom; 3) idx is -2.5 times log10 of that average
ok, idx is 0.083 mag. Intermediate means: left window 15.4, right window 18.9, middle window 15.1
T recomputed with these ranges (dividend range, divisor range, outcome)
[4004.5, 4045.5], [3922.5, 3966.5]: 1.70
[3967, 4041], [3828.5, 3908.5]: 1.32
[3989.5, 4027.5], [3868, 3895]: 1.41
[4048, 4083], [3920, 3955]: 1.77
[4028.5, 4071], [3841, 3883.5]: 1.34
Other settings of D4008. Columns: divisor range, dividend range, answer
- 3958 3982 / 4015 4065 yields 1.76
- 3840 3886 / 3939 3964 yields 0.98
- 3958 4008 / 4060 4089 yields 1.32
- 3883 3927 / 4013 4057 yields 1.39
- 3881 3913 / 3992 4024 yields 1.35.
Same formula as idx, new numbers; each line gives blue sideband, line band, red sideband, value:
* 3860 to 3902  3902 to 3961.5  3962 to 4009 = 0.15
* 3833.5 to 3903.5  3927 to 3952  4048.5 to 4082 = 0.49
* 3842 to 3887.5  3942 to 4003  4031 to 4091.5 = 0.17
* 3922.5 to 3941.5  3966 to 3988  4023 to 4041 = 0.07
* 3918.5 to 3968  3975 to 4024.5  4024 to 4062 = -0.18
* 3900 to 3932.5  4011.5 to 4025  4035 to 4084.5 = -0.13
